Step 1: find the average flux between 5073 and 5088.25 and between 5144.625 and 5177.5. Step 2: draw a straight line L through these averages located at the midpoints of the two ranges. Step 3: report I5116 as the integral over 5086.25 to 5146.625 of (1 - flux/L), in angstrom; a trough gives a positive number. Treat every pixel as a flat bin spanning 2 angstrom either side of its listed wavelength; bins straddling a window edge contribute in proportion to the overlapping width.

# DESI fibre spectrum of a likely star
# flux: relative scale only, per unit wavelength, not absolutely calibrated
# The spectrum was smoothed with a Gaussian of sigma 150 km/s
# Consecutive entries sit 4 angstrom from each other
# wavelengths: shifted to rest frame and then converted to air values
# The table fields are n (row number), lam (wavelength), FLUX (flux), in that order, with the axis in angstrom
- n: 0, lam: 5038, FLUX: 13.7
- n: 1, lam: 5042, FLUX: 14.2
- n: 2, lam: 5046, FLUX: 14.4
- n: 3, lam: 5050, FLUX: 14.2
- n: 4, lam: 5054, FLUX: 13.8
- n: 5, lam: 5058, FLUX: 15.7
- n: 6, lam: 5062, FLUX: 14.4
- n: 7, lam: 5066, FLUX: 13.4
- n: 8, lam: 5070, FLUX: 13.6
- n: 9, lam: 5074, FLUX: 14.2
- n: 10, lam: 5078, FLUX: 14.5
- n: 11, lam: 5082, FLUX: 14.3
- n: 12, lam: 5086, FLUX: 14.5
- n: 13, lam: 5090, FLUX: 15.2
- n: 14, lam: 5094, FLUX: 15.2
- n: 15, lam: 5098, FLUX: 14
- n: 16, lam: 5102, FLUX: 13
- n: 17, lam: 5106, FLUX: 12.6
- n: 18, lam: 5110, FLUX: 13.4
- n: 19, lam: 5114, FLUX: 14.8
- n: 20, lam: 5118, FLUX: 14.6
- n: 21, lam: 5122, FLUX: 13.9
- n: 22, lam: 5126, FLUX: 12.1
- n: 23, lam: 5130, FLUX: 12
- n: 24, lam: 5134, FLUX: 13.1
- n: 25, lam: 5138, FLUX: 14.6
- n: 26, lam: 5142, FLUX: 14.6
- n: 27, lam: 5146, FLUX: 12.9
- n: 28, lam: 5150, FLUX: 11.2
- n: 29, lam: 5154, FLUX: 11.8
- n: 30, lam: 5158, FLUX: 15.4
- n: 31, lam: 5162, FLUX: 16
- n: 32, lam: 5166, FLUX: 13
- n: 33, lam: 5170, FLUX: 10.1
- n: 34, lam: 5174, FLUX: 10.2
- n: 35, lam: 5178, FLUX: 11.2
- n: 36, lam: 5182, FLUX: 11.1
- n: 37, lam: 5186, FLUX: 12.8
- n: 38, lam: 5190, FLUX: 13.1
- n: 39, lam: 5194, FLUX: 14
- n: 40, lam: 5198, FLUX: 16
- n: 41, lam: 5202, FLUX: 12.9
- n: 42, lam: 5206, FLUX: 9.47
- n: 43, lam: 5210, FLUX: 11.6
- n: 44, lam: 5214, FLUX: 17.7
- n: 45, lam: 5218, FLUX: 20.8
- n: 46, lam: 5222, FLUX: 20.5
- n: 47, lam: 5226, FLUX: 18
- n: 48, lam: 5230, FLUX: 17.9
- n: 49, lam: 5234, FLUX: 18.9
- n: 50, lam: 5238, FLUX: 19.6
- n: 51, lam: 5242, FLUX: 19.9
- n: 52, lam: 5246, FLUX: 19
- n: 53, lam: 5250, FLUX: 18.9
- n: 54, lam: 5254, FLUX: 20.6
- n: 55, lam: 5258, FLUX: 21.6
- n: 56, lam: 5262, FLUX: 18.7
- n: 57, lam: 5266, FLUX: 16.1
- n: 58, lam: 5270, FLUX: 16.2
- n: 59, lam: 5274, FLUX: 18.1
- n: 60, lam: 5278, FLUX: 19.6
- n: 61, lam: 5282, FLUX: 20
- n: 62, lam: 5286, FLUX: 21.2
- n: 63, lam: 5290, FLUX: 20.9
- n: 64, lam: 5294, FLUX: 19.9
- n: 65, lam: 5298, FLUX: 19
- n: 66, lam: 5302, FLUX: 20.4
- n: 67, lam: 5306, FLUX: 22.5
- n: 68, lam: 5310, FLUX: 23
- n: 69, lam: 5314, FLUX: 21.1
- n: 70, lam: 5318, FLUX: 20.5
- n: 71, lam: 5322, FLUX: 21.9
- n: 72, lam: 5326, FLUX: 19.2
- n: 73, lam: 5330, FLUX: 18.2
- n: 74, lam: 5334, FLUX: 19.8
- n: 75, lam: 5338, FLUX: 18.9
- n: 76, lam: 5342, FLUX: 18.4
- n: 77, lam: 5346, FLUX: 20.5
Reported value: -0.98 angstrom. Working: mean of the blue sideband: 14.4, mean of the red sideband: 12.5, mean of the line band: 13.8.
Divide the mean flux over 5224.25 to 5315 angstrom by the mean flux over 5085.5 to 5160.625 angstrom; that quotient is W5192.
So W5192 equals 1.44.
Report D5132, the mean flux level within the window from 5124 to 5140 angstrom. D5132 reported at 12.9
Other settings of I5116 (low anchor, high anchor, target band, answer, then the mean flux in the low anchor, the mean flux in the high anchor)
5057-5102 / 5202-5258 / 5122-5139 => 2.8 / 14.4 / 17.9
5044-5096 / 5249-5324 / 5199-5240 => 3.6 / 14.4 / 20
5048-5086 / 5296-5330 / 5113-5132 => 2.8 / 14.2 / 20.8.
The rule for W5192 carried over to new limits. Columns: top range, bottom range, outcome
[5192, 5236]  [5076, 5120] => 1.14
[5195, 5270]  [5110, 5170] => 1.31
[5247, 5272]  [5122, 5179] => 1.46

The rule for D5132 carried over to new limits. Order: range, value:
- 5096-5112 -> 13.2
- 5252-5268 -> 19.2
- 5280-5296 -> 20.5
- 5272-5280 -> 18.9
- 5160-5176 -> 12.3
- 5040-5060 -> 14.5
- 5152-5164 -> 14.4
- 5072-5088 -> 14.4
